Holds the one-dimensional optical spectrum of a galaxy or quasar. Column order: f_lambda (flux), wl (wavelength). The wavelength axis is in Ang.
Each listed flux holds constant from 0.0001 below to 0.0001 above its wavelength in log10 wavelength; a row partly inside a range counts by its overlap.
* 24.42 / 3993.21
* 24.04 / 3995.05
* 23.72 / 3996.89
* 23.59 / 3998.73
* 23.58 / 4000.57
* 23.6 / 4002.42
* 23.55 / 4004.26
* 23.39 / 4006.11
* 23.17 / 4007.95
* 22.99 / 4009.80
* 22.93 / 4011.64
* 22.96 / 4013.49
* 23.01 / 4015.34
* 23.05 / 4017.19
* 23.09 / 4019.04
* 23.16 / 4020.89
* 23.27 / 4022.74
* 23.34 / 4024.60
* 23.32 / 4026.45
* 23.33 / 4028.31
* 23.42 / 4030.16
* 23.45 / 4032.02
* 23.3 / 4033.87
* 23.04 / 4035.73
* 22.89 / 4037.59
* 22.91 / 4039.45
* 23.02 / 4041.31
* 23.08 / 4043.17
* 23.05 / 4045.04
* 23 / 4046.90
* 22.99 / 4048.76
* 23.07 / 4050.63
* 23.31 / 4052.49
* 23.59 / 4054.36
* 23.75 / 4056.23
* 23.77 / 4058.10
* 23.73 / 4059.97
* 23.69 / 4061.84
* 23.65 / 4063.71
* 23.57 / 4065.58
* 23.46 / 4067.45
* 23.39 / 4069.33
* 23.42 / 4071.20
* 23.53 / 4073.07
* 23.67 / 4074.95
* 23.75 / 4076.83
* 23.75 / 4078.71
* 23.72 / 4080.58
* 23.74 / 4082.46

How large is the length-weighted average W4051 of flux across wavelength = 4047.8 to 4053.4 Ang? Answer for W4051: 23.1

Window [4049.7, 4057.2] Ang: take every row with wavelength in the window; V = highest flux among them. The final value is 23.75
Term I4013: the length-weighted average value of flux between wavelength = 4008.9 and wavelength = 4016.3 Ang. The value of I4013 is 23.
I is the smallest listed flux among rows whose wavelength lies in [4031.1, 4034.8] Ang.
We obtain 23.3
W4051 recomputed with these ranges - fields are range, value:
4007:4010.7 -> 23.1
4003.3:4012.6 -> 23.2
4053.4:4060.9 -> 23.7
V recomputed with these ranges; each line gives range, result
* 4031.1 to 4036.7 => 23.45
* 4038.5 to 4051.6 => 23.08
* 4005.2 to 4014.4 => 23.39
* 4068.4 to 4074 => 23.53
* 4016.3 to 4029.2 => 23.34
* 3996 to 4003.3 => 23.72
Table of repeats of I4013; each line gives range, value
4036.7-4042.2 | 22.9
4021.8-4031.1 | 23.3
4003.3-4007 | 23.5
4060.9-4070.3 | 23.6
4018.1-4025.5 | 23.2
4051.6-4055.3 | 23.4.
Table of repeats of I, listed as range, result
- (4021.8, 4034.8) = 23.27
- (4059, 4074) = 23.39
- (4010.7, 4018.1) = 22.93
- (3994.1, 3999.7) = 23.59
